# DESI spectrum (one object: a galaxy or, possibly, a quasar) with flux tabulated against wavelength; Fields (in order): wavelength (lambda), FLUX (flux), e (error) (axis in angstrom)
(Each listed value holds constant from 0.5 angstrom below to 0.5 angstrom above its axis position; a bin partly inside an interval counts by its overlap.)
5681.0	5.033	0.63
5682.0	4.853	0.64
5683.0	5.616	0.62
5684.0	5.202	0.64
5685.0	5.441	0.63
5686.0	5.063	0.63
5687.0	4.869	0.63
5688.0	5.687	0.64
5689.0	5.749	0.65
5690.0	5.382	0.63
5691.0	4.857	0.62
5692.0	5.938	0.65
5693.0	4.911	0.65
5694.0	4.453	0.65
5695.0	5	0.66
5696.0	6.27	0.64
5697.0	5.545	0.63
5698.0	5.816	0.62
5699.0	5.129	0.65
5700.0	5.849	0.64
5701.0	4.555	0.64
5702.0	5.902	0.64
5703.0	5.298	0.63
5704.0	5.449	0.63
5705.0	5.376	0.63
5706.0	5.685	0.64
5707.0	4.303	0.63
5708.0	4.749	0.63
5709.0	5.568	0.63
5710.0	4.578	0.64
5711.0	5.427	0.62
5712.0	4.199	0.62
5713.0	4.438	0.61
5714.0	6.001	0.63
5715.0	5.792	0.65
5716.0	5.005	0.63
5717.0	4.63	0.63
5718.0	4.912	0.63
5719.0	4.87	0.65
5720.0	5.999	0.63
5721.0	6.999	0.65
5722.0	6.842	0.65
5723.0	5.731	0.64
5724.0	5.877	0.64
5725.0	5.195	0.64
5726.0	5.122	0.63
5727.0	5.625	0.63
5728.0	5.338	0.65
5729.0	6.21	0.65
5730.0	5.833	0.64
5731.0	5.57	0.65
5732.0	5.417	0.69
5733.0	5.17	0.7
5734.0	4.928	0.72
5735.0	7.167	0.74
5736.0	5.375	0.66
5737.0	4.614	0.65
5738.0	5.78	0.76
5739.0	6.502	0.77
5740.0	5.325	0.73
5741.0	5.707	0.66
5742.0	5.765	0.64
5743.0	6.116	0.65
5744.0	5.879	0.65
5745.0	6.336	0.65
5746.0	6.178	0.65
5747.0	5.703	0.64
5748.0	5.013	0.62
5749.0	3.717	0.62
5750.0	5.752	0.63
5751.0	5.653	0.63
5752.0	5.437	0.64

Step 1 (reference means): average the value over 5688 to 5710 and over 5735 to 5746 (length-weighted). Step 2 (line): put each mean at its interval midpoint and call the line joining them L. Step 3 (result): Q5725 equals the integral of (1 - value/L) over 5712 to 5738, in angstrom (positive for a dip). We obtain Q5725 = 0.51 angstrom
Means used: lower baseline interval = 5.31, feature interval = 5.52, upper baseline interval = 5.82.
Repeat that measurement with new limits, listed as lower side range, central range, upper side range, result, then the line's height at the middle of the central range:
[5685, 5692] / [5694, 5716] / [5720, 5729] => 1.2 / 5.58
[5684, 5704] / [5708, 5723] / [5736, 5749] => 0.3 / 5.48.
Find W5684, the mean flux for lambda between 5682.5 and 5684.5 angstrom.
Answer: 5.41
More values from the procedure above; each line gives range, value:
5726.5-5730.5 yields 5.75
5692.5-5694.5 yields 4.68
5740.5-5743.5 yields 5.86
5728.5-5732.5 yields 5.76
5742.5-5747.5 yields 6.04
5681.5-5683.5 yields 5.23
